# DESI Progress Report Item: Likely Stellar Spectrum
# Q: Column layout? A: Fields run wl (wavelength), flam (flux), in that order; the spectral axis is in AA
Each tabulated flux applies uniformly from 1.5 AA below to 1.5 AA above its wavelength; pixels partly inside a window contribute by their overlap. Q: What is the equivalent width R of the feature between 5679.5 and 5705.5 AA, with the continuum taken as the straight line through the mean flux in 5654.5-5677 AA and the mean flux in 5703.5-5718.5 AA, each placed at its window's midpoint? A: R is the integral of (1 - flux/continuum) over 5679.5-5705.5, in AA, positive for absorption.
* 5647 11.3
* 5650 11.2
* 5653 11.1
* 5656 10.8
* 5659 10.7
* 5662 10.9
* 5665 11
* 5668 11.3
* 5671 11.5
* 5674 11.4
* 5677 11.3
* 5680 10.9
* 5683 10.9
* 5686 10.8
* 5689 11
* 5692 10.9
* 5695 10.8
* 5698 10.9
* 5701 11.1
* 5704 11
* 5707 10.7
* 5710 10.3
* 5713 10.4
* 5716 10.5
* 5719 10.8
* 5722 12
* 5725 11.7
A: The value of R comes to -0.34 AA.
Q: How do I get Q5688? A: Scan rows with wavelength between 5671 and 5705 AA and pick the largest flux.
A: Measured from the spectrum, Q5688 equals 11.5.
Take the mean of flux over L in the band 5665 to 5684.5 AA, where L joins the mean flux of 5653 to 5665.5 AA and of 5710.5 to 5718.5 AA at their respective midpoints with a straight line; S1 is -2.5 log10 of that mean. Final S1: -0.04 mag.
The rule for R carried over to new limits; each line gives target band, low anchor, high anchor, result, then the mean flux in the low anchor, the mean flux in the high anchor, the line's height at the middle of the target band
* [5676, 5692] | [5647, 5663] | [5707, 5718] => -0.4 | 11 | 10.5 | 10.7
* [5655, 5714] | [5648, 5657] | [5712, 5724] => 0.5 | 11.1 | 11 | 11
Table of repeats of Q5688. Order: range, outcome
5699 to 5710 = 11.1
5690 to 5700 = 10.9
